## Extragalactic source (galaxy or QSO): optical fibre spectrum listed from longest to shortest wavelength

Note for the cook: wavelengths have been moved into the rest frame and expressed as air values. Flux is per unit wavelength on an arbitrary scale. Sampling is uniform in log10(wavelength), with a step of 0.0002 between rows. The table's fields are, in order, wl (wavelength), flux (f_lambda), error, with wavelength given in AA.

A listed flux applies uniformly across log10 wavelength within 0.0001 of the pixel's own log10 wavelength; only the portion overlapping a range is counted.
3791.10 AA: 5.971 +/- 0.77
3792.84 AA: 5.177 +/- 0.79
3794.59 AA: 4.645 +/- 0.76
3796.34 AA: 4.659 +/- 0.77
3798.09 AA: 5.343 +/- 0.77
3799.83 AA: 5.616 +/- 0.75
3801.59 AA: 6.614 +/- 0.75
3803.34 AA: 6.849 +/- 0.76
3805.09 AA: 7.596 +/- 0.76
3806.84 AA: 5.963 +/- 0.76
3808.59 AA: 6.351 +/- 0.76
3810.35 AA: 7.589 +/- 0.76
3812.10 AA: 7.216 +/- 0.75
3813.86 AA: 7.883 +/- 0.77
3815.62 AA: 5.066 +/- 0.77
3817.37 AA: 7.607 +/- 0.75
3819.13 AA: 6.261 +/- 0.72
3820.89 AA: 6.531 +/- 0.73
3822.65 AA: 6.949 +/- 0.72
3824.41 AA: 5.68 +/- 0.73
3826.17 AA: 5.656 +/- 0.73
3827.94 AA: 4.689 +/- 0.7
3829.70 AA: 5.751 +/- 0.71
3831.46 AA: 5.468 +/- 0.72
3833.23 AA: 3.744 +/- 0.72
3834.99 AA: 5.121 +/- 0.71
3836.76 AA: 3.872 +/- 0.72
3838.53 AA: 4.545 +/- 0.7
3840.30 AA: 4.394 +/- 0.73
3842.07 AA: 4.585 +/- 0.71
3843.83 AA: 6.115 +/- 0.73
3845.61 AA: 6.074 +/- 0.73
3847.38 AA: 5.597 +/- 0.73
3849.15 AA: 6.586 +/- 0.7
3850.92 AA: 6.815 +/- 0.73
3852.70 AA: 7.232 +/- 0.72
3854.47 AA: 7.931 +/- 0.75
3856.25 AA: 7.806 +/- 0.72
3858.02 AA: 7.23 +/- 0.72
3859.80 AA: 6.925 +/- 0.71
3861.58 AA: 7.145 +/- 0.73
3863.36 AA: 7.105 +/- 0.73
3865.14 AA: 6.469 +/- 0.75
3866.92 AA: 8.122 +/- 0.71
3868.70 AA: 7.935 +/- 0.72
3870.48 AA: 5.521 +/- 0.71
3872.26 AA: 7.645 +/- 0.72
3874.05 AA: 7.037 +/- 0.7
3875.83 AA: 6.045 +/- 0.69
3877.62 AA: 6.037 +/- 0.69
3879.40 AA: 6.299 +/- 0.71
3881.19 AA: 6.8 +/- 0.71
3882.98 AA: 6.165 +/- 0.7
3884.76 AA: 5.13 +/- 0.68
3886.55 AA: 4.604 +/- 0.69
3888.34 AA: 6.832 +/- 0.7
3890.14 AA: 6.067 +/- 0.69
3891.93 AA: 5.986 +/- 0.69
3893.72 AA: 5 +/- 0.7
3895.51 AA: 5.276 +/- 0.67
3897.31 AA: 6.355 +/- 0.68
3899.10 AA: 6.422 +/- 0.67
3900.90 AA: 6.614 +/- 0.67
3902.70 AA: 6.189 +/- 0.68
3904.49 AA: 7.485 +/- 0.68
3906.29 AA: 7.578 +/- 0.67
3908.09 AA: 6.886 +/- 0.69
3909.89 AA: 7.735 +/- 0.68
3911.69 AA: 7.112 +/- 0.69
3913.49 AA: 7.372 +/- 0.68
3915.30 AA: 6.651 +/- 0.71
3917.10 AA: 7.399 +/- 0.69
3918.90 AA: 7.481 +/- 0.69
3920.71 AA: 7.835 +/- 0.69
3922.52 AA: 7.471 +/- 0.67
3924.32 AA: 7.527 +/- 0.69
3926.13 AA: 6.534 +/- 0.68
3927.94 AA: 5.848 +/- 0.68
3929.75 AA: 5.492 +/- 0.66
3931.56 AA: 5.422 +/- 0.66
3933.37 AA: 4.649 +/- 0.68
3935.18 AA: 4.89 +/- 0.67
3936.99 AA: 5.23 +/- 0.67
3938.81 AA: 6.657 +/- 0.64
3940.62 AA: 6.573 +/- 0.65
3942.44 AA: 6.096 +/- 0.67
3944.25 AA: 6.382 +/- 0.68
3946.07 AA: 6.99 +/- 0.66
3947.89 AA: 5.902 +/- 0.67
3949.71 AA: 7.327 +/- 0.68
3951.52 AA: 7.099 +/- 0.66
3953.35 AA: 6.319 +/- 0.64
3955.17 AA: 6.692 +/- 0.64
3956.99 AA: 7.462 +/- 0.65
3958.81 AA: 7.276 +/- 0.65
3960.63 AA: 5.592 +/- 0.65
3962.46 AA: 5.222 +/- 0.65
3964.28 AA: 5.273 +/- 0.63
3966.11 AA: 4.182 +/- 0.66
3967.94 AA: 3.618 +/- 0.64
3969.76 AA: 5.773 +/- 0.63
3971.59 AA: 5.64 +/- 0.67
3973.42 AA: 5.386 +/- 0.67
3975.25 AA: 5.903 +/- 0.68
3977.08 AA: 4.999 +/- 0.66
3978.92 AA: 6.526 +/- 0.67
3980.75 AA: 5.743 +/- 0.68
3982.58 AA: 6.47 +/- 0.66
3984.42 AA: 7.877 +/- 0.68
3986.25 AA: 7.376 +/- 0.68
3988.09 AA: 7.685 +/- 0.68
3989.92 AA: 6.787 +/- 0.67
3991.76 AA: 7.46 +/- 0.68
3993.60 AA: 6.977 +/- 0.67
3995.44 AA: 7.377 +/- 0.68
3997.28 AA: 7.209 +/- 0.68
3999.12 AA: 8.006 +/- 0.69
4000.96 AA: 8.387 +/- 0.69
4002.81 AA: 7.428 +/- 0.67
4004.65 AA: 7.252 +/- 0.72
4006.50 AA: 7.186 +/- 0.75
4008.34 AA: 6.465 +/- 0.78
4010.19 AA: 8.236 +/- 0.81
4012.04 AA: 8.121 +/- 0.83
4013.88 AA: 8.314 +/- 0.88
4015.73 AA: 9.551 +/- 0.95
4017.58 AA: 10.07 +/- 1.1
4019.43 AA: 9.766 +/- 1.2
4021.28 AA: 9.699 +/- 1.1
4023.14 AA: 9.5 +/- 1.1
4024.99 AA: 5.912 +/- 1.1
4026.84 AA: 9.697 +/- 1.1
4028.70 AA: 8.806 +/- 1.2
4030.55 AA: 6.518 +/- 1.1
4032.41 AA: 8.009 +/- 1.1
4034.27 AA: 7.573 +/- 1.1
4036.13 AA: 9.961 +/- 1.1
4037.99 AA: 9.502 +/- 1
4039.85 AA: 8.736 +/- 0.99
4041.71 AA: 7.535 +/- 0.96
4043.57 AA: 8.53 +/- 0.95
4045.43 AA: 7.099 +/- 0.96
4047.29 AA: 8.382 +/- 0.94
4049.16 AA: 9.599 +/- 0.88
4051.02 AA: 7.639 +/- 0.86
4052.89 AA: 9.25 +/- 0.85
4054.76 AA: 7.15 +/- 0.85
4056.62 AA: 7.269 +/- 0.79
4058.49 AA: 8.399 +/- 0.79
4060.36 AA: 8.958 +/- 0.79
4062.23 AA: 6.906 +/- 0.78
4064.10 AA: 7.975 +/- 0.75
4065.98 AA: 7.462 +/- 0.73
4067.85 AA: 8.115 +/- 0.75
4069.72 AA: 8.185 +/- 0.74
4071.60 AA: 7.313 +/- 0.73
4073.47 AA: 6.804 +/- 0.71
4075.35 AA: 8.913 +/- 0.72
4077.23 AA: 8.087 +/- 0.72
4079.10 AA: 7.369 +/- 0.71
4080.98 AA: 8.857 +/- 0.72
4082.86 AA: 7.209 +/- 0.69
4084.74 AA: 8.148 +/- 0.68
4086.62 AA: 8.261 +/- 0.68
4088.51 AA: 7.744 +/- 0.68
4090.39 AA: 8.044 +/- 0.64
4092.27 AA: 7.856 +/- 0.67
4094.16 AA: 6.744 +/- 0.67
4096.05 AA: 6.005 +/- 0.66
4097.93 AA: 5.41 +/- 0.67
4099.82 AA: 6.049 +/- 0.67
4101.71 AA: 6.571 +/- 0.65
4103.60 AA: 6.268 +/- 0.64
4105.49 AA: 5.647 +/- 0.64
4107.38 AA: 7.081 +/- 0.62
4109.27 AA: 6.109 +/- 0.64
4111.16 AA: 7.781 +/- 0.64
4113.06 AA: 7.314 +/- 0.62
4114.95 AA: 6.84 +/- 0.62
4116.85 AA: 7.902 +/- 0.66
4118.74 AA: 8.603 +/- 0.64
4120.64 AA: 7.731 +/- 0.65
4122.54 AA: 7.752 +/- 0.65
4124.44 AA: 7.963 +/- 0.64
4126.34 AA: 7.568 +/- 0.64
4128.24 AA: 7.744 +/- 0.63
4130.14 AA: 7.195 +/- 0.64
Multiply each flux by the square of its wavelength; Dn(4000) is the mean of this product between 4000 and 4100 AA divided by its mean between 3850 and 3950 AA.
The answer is 1.31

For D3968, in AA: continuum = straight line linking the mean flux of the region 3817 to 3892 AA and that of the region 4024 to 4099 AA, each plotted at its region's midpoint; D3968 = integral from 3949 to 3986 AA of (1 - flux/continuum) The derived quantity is 5.6 AA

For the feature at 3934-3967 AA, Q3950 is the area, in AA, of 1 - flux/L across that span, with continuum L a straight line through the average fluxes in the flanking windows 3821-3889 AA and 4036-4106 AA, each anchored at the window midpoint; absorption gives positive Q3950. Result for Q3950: 3.3 AA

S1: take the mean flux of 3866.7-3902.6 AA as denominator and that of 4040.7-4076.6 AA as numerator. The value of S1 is 1.27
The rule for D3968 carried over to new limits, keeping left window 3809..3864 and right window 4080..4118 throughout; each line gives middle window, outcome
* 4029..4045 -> -3.3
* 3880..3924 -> -1.5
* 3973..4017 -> -3.3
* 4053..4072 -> -2.4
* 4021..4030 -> -2.3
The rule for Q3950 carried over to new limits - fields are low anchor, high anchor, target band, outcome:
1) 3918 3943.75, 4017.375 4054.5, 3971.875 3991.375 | 2.4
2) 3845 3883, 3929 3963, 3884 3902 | 2.1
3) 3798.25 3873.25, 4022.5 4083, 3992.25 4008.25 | 0.5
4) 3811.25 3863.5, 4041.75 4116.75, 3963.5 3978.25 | 3.8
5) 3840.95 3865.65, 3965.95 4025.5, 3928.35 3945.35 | 3.1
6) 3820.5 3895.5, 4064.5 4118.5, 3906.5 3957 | -0.9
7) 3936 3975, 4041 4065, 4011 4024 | -3.5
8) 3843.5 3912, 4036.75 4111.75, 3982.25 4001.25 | -0.6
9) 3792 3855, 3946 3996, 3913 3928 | -2.5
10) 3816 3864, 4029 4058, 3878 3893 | 1.3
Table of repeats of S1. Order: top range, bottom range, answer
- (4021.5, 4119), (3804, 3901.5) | 1.24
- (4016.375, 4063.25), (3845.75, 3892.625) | 1.27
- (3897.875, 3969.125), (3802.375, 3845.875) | 1.09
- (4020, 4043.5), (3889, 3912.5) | 1.30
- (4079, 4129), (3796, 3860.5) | 1.19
